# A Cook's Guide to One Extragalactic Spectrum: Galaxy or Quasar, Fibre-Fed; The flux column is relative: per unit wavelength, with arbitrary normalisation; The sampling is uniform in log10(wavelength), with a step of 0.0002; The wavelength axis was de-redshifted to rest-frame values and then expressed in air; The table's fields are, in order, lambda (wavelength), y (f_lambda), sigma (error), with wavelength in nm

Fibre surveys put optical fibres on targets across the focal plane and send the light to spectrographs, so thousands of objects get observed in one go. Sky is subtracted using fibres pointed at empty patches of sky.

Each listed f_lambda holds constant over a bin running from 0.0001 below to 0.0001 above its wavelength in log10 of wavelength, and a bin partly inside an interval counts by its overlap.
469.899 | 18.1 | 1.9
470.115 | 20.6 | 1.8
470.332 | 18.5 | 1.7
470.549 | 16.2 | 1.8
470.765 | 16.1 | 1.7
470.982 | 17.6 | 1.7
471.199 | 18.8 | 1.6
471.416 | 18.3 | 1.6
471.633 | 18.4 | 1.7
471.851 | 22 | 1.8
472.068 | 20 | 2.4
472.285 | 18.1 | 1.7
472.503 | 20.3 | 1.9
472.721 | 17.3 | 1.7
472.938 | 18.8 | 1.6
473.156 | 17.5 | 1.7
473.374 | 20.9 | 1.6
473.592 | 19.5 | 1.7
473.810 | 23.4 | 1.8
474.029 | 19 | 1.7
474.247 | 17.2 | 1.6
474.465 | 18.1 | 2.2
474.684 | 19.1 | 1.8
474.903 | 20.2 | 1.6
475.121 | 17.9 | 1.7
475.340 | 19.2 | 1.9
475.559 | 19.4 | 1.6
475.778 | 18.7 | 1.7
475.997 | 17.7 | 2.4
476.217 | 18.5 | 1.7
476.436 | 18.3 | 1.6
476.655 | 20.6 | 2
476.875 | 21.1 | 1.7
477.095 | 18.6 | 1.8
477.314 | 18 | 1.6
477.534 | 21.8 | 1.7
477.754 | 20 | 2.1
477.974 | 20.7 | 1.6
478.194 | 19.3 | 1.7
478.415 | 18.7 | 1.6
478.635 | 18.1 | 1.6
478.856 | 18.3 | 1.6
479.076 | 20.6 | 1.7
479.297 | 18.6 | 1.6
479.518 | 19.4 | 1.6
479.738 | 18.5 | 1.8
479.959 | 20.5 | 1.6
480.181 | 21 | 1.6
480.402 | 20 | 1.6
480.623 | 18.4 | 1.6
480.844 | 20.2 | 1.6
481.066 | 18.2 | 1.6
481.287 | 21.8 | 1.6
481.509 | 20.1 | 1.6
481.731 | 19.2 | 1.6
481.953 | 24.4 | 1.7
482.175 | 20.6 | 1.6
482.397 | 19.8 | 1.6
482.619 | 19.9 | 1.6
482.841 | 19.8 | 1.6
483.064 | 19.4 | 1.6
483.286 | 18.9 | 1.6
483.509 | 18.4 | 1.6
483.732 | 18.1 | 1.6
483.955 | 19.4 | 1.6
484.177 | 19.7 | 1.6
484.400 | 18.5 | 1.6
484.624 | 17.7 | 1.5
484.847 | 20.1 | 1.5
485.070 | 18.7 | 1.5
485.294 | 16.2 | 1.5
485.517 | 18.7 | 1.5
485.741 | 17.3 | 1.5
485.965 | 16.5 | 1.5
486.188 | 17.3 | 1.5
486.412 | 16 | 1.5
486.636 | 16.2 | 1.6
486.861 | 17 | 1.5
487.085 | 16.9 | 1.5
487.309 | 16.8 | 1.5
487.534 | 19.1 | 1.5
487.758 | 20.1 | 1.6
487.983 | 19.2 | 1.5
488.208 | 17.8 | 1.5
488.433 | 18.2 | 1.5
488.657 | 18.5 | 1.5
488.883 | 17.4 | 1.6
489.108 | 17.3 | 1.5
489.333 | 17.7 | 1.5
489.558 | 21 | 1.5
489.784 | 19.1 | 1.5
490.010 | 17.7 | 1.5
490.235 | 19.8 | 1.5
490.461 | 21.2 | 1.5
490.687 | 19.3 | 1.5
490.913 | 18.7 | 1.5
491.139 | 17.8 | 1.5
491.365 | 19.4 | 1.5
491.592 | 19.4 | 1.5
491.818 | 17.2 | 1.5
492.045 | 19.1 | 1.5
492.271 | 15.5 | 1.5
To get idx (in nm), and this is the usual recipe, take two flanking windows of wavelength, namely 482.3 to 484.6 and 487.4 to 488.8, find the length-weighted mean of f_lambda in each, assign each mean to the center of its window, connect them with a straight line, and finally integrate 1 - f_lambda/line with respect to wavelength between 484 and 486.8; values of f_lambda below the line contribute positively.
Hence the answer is 0.18 nm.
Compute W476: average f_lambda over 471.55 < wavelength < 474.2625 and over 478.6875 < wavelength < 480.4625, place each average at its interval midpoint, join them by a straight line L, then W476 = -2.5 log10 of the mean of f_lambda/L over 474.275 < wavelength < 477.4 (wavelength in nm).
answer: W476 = 0.03 mag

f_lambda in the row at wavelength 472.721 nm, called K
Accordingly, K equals 17.3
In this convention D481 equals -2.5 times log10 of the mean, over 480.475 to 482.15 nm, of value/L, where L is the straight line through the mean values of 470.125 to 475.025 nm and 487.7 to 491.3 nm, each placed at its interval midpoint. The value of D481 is -0.08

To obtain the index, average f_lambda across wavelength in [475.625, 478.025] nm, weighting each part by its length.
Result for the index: 19.4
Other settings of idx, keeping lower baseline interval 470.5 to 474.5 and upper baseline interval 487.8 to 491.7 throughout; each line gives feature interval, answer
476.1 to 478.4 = -0.10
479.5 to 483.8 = -0.23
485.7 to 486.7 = 0.12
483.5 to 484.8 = 0.01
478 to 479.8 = -0.02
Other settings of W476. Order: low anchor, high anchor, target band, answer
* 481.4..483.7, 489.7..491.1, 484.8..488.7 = 0.105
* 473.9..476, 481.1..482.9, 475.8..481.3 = 0.015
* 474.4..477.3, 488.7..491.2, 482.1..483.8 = -0.025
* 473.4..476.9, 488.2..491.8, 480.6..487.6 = 0.013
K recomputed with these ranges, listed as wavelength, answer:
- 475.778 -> 18.7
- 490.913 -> 18.7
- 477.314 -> 18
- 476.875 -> 21.1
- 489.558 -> 21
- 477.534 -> 21.8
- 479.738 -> 18.5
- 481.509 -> 20.1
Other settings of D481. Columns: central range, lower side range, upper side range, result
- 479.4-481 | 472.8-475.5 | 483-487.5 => -0.067 mag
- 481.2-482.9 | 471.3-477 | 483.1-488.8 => -0.126 mag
